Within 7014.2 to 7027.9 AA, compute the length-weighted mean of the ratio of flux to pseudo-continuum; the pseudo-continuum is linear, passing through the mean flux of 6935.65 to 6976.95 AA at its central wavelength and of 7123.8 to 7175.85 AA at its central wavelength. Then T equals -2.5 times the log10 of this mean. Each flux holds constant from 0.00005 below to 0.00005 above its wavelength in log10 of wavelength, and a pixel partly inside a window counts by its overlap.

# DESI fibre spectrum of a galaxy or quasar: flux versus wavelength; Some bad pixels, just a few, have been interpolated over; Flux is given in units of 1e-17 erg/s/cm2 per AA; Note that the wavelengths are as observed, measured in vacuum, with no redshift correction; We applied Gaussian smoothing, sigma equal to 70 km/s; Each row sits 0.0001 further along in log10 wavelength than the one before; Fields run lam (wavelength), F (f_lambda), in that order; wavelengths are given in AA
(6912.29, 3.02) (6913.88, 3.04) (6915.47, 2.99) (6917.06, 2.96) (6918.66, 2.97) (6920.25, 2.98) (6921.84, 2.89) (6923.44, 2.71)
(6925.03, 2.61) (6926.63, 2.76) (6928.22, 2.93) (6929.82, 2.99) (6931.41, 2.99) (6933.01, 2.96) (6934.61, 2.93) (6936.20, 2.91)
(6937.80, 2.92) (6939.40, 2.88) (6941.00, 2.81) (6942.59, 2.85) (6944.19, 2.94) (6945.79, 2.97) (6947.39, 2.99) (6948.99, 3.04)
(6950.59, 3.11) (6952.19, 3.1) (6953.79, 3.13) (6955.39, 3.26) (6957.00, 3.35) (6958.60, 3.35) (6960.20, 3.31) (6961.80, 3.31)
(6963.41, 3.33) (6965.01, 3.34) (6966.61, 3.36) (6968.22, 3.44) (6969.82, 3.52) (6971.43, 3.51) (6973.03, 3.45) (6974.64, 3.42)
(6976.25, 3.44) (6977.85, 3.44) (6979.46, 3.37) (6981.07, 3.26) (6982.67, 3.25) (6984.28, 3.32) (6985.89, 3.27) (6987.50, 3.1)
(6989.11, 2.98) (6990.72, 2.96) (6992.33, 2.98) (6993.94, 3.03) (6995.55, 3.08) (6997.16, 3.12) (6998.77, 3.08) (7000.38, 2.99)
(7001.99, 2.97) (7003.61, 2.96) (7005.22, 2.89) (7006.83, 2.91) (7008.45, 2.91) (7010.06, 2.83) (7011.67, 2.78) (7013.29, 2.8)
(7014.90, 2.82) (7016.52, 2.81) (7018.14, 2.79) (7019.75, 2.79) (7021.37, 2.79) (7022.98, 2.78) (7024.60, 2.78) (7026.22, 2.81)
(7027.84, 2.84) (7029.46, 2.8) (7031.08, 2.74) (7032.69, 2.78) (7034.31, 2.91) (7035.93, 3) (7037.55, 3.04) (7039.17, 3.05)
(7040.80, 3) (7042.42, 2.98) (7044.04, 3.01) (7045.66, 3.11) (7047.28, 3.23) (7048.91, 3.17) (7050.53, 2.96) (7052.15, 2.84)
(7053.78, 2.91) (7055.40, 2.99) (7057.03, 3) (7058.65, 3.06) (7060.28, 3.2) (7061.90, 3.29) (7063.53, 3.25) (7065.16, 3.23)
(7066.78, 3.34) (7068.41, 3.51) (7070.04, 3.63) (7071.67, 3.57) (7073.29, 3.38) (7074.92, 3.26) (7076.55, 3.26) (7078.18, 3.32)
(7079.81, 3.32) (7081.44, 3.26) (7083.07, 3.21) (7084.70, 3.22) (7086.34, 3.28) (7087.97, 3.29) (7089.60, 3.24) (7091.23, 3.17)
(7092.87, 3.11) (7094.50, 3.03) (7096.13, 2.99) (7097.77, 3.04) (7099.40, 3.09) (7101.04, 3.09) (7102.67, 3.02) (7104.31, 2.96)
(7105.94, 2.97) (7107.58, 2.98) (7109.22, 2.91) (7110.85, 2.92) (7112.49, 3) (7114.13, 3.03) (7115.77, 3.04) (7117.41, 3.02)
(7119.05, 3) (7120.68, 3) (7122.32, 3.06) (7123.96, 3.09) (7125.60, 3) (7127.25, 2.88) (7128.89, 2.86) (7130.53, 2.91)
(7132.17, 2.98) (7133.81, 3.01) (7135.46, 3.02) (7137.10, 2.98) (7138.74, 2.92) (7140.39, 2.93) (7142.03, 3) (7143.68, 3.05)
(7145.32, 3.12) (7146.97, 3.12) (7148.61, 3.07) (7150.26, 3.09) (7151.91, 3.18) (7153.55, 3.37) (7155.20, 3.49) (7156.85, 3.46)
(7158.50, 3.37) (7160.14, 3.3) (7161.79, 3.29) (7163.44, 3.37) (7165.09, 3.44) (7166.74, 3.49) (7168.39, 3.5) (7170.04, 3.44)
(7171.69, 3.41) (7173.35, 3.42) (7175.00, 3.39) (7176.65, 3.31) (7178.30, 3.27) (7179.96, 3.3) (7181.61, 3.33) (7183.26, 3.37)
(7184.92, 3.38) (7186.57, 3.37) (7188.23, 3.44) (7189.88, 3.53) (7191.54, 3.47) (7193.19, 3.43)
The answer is 0.14 mag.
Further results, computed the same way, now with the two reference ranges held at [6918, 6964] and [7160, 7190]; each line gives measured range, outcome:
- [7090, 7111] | 0.08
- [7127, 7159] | 0.08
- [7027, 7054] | 0.07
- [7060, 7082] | -0.04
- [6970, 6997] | -0.06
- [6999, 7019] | 0.09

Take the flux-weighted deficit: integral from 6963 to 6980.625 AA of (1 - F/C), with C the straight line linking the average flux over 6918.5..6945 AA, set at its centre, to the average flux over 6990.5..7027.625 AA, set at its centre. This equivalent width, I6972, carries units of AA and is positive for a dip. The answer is -3.2 AA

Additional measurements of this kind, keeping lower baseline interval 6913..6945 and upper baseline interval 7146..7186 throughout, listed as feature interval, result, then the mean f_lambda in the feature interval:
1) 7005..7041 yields 2.6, 2.85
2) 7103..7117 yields 1.1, 2.98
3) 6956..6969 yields -1.7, 3.35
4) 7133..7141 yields 0.8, 2.97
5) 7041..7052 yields 0.2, 3.06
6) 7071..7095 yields -0.6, 3.26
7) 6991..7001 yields -0.1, 3.04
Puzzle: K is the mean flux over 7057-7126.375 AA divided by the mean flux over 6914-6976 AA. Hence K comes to 1.02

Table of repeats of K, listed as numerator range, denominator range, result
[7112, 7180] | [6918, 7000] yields 1.02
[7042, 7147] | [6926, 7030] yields 1.01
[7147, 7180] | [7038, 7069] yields 1.08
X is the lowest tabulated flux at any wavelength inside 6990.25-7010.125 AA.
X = 2.83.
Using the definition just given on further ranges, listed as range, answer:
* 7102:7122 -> 2.91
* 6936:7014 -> 2.78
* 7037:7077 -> 2.84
